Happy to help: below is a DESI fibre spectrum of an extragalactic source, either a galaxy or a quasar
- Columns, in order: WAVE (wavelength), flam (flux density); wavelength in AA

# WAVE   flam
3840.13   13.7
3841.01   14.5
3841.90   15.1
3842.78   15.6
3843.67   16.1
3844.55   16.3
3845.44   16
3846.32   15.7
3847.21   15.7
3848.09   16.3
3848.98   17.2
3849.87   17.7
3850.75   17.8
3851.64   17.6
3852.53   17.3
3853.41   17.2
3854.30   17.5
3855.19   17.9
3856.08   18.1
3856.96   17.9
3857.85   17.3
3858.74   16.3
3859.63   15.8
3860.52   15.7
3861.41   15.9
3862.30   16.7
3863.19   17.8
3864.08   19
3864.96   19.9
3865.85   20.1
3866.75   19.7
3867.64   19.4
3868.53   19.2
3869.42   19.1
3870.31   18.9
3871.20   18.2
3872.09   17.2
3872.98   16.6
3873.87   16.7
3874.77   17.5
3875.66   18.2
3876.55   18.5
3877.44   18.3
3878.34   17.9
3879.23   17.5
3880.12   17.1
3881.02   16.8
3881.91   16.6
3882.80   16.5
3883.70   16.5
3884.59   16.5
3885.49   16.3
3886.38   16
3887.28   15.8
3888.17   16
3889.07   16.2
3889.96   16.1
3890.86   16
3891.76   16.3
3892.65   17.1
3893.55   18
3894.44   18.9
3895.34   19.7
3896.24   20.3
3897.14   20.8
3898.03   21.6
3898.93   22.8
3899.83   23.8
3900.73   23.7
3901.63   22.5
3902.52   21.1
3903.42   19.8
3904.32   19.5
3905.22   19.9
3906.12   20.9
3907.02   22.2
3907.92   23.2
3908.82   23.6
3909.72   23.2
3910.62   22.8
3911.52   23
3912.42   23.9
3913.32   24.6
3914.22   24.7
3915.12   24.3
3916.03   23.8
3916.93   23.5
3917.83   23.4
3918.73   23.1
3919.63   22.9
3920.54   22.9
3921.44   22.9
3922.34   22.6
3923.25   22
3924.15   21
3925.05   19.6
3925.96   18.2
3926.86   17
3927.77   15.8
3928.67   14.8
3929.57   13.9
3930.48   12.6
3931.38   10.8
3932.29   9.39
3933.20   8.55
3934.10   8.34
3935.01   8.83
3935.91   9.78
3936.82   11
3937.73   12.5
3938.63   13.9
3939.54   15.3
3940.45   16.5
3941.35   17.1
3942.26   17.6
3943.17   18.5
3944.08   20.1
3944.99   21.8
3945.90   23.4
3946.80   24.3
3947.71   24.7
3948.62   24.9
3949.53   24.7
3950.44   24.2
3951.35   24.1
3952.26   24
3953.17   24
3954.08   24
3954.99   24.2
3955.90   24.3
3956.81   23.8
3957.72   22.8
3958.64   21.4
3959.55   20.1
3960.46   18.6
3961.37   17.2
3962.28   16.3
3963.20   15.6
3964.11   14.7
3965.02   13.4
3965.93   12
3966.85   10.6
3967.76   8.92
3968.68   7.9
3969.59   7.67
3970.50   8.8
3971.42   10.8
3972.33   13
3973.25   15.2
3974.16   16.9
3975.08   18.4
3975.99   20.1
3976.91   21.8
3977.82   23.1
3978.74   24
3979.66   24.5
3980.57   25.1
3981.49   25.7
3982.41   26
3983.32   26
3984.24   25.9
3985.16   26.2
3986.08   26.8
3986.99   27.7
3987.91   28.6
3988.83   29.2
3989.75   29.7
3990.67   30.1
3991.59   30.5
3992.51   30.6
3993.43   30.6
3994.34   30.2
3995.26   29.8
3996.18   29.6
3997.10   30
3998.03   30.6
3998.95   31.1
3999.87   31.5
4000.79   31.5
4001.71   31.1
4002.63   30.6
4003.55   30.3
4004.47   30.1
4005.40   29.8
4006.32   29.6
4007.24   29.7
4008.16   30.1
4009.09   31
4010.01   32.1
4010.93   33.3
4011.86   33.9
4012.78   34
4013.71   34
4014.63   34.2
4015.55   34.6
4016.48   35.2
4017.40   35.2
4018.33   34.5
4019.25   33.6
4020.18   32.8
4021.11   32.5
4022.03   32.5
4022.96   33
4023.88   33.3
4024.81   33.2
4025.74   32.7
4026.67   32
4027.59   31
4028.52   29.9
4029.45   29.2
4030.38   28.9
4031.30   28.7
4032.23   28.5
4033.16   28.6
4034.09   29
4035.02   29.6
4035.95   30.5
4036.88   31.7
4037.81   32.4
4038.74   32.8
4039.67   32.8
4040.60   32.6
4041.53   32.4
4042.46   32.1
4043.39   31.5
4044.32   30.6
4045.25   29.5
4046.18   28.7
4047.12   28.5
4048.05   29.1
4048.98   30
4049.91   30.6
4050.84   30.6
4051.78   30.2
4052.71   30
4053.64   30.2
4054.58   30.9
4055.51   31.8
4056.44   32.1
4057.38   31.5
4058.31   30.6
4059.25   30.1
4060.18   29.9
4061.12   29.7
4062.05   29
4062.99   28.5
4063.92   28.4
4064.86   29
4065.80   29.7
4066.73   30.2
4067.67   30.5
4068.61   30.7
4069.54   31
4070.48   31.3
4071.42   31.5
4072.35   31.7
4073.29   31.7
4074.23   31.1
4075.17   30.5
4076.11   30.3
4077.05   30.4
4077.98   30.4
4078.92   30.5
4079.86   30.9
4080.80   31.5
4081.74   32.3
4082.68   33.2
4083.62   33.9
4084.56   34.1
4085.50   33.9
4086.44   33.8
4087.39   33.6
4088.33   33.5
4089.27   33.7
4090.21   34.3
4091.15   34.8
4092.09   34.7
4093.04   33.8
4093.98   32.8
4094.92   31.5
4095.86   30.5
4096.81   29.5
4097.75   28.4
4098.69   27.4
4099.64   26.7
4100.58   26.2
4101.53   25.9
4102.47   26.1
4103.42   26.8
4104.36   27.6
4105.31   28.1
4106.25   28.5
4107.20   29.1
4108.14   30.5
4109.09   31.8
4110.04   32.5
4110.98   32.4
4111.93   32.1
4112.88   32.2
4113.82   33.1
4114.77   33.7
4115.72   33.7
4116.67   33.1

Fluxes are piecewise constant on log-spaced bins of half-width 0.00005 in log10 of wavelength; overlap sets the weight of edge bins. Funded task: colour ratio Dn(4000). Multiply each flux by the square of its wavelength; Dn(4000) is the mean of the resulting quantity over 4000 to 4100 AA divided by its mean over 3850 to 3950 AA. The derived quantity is 1.8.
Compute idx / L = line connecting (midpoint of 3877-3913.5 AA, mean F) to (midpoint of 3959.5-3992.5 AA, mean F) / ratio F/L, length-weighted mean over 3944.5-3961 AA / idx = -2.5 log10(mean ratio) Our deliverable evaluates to -0.17 mag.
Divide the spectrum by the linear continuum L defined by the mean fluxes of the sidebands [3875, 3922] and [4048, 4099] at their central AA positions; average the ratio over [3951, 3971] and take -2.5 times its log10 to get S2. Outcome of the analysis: 0.35 mag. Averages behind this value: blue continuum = 20.1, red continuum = 31.2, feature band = 17.4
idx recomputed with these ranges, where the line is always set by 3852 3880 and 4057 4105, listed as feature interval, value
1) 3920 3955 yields 0.22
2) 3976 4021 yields -0.16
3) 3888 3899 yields 0.07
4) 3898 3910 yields -0.10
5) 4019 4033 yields -0.14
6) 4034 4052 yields -0.09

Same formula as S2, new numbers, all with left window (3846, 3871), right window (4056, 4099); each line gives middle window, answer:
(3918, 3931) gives 0.13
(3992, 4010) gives -0.15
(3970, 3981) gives 0.33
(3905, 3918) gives -0.11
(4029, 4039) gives -0.05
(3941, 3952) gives 0.05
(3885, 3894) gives 0.20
